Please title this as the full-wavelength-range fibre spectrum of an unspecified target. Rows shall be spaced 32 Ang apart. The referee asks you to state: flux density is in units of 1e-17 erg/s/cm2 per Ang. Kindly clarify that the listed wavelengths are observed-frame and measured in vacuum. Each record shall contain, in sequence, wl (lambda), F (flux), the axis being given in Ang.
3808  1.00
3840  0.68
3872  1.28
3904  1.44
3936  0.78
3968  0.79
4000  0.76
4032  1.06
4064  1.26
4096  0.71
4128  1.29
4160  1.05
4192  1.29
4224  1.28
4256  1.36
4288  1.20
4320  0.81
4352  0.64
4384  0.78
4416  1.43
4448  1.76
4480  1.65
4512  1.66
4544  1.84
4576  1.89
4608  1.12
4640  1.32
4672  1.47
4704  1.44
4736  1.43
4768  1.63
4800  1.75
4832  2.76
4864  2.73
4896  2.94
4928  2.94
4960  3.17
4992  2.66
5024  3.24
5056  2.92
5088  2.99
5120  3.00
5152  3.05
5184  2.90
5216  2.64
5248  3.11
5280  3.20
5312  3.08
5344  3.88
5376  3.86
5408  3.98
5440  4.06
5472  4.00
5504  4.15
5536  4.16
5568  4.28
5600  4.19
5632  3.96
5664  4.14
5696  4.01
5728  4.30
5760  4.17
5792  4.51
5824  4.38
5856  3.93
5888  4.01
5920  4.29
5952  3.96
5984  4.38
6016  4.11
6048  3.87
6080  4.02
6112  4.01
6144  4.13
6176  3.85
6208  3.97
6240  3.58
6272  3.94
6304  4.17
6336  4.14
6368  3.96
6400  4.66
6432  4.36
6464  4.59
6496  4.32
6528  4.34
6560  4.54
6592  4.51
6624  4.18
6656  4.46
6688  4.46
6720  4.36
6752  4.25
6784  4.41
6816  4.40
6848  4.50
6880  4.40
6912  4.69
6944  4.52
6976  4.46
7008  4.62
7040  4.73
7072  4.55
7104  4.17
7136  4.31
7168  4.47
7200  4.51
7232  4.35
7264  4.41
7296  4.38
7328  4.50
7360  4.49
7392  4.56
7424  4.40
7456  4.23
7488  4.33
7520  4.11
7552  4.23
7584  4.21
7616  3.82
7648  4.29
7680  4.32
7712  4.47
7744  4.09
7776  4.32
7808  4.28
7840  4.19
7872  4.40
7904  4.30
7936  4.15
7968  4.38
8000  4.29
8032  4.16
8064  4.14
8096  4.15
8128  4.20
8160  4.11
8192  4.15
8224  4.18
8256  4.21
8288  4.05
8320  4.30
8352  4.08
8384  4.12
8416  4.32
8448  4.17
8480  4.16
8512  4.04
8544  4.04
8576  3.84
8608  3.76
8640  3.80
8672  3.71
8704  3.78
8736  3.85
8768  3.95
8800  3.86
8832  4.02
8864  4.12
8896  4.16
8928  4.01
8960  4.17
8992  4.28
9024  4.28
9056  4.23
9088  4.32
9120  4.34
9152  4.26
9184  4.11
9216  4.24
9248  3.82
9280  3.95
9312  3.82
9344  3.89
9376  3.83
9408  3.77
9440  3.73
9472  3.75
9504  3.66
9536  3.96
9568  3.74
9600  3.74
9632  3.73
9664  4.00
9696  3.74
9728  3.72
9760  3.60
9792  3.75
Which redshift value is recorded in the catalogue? 0.21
